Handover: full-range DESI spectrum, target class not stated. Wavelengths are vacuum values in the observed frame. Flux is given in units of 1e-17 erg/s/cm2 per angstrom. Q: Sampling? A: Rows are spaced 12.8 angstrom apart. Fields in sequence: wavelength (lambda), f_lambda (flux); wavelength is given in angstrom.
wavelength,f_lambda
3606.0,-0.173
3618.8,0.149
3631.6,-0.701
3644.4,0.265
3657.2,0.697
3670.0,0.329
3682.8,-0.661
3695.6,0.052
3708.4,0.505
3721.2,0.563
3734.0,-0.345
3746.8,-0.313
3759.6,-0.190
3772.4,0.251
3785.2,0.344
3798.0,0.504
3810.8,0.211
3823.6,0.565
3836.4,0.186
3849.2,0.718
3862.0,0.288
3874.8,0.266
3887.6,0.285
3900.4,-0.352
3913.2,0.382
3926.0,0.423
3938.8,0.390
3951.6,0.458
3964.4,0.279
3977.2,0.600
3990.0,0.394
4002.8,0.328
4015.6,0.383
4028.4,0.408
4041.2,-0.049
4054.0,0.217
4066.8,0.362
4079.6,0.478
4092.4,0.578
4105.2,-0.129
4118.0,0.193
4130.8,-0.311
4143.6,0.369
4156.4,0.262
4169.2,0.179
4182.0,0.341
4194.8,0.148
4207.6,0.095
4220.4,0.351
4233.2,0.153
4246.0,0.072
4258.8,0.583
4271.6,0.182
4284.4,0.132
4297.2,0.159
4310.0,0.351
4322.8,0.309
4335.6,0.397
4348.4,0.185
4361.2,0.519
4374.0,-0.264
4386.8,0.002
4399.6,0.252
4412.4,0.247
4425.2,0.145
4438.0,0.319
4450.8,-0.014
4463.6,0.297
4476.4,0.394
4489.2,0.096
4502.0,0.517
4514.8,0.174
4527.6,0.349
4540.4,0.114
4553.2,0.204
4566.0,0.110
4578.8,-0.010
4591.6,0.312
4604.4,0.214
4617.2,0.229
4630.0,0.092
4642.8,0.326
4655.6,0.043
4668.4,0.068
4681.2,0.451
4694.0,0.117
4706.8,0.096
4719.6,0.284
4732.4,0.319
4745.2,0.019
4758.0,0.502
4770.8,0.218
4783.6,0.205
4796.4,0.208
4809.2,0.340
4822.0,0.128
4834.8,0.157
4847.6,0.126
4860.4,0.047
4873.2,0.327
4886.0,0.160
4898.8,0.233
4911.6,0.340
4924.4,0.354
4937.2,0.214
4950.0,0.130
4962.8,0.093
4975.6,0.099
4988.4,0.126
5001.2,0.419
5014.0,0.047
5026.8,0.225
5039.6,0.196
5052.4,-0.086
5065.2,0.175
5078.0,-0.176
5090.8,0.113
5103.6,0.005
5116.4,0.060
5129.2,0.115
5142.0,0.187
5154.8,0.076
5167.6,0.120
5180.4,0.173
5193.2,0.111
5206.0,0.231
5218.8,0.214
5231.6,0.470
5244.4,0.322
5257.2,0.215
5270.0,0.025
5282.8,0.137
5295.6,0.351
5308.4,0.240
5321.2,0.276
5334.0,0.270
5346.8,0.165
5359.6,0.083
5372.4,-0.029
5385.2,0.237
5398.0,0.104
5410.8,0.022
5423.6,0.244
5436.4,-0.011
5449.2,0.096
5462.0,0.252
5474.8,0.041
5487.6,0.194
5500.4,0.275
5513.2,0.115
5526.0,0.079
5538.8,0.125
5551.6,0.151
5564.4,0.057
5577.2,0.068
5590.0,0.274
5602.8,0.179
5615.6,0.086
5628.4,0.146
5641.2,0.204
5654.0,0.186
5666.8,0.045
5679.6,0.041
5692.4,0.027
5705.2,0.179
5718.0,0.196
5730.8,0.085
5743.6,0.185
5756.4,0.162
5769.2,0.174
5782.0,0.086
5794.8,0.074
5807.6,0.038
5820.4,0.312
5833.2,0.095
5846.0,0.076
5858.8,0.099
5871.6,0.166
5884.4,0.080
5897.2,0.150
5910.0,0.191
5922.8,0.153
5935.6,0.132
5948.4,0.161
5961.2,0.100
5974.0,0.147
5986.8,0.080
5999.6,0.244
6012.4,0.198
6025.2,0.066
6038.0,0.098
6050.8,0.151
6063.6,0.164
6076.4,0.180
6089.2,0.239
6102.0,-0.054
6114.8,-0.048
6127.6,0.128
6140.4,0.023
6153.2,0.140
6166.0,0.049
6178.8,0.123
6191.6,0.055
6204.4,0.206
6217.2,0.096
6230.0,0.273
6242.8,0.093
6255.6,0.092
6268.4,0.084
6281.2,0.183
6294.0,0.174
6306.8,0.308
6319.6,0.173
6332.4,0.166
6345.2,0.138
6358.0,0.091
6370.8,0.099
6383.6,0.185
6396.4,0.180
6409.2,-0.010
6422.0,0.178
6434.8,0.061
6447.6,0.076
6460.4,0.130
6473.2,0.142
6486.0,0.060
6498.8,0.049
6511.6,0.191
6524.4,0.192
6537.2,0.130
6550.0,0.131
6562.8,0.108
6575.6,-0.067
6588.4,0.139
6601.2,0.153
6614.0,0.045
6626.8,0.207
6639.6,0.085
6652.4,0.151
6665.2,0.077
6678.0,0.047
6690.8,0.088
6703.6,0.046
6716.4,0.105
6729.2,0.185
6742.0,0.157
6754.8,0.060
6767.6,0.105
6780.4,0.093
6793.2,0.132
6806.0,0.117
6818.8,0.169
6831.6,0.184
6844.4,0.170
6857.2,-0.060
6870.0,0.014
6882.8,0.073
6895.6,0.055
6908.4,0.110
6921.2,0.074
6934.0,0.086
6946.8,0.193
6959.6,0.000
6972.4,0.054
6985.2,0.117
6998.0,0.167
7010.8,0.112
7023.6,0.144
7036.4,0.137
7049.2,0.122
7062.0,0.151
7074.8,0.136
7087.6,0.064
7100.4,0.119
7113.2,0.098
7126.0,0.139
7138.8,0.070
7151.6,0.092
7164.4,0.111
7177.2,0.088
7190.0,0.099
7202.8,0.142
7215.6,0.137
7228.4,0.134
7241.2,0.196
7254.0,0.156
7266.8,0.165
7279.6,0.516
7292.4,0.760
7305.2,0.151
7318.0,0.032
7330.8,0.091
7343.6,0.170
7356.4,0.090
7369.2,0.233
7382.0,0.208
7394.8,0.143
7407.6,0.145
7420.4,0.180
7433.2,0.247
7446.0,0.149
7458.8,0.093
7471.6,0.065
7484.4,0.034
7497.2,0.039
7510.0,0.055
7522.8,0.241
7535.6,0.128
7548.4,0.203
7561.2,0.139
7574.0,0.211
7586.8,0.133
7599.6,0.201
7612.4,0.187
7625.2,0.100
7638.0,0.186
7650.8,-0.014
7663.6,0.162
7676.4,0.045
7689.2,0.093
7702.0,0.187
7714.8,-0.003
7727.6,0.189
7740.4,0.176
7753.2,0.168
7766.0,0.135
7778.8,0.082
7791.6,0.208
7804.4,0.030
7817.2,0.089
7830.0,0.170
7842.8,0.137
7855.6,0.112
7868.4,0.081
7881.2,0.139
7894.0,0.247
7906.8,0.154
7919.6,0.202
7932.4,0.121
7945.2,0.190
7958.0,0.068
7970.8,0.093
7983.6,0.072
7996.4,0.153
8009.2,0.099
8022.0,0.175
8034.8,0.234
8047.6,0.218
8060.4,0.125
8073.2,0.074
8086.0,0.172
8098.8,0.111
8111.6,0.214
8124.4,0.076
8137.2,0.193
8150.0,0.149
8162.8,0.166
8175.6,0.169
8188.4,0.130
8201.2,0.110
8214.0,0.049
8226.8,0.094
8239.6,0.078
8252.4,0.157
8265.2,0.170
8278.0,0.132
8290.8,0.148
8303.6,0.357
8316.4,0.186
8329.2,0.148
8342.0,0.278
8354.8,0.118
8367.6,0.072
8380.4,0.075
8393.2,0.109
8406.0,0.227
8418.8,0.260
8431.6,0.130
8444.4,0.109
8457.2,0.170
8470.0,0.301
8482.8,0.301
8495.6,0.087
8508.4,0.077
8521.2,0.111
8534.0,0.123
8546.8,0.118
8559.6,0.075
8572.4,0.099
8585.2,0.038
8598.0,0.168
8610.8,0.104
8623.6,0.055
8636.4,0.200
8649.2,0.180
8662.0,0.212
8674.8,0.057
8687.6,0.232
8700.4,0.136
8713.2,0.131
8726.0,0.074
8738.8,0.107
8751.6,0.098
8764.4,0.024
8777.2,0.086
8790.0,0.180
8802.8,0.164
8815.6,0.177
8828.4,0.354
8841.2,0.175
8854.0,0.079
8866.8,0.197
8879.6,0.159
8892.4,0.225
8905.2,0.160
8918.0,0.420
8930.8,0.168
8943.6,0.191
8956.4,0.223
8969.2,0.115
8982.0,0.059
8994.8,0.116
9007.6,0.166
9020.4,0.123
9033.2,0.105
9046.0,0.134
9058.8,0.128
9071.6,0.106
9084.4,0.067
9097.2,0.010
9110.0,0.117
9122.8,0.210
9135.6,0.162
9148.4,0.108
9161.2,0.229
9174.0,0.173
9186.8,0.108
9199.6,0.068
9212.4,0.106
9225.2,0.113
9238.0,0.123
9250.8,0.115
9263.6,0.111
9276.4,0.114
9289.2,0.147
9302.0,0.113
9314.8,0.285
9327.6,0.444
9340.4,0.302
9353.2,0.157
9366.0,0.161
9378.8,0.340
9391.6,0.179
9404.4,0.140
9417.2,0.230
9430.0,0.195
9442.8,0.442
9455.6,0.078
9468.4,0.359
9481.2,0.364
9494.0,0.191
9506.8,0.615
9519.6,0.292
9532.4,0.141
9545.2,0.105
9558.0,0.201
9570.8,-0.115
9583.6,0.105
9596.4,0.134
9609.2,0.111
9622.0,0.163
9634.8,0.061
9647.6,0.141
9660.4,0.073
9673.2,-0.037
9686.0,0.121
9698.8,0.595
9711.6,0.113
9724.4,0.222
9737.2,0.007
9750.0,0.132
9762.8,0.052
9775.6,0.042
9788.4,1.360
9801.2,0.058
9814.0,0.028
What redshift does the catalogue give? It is 0.954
